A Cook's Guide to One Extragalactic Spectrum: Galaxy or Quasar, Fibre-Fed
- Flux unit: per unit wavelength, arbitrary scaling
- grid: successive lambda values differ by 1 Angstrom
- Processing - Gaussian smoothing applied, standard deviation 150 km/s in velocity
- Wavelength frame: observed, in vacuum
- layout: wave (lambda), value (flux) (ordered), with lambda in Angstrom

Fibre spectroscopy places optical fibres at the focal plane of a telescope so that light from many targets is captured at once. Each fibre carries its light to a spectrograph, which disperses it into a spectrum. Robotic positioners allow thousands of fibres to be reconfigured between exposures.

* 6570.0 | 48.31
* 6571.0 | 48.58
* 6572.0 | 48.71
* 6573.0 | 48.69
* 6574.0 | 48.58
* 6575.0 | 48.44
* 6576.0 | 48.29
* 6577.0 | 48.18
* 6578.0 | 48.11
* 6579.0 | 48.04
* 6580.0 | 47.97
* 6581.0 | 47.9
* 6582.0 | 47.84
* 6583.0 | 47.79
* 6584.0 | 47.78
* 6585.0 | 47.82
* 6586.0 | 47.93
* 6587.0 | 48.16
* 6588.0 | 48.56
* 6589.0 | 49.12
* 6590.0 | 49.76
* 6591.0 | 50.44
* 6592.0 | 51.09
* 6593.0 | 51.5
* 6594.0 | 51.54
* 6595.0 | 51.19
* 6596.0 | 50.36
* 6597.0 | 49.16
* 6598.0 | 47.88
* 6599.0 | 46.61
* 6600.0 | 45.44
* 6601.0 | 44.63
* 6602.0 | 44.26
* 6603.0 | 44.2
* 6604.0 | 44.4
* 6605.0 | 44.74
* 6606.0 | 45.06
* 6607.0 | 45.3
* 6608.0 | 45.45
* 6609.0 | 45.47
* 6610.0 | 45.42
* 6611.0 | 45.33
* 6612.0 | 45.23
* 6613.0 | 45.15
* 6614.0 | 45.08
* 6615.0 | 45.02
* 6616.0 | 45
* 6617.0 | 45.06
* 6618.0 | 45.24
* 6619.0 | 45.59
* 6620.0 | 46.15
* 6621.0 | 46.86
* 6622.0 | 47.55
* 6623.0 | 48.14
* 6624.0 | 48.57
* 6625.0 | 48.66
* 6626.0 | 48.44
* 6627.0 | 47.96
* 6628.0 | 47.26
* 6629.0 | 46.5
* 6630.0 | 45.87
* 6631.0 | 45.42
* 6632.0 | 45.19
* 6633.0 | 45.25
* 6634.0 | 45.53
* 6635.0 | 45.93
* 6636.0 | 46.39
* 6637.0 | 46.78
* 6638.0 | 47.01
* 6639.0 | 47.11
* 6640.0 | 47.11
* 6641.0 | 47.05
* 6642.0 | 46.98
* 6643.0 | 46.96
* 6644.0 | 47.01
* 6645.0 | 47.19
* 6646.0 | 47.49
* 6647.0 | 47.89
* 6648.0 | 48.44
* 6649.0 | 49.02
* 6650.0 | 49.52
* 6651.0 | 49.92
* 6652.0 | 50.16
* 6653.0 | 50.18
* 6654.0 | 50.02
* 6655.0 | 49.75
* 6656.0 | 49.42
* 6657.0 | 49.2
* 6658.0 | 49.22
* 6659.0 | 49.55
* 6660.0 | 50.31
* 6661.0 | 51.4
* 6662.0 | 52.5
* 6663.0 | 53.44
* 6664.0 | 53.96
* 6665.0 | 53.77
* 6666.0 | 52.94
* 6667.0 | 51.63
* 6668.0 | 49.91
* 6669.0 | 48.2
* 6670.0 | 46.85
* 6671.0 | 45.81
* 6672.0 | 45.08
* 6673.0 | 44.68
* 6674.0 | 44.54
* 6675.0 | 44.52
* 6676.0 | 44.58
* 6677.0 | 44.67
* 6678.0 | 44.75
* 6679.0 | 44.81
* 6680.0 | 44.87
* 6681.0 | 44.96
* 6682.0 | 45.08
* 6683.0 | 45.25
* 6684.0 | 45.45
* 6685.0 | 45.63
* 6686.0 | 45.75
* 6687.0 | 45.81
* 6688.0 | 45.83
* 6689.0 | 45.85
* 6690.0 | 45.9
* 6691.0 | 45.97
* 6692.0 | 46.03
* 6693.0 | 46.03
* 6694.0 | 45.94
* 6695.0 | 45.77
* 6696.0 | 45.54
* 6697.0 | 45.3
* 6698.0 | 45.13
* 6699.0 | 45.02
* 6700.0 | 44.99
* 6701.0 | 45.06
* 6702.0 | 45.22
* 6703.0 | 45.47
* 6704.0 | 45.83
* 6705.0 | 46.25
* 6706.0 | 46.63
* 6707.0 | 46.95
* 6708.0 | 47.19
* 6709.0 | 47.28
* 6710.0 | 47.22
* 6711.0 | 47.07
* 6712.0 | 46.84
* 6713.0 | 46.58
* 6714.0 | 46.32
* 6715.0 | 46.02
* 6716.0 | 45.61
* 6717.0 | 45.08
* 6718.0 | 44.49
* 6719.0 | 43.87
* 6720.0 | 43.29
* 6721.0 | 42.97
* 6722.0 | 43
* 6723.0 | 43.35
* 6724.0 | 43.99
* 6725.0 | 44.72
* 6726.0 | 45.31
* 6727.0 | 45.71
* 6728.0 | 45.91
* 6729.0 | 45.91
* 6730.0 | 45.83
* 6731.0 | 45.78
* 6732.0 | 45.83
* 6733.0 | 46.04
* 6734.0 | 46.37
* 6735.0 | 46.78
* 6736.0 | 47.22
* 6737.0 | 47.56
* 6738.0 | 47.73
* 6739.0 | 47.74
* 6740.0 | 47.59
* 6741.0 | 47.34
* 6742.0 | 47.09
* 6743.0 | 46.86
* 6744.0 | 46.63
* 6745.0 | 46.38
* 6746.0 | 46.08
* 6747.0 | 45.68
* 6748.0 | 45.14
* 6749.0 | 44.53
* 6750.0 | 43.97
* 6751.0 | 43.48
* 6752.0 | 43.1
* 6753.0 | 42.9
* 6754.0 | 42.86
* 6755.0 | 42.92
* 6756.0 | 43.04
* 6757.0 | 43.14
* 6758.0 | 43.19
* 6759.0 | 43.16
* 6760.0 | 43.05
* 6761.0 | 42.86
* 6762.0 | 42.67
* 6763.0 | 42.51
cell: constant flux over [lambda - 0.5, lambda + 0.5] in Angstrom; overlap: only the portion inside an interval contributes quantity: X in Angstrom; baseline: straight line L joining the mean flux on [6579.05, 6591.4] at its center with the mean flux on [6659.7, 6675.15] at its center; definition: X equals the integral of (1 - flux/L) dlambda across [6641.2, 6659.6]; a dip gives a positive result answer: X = 0.2 Angstrom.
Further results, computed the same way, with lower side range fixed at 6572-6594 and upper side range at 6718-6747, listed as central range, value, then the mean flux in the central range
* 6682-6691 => 0.2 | 45.7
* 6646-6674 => -1.4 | 49.6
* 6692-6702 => 0.2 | 45.4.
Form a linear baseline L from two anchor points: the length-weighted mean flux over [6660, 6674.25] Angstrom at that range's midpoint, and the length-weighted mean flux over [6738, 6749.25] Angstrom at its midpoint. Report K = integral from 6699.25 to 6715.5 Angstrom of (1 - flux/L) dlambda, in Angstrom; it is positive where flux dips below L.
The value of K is 0.6 Angstrom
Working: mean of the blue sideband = 49.7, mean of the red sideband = 46.6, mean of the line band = 46.3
